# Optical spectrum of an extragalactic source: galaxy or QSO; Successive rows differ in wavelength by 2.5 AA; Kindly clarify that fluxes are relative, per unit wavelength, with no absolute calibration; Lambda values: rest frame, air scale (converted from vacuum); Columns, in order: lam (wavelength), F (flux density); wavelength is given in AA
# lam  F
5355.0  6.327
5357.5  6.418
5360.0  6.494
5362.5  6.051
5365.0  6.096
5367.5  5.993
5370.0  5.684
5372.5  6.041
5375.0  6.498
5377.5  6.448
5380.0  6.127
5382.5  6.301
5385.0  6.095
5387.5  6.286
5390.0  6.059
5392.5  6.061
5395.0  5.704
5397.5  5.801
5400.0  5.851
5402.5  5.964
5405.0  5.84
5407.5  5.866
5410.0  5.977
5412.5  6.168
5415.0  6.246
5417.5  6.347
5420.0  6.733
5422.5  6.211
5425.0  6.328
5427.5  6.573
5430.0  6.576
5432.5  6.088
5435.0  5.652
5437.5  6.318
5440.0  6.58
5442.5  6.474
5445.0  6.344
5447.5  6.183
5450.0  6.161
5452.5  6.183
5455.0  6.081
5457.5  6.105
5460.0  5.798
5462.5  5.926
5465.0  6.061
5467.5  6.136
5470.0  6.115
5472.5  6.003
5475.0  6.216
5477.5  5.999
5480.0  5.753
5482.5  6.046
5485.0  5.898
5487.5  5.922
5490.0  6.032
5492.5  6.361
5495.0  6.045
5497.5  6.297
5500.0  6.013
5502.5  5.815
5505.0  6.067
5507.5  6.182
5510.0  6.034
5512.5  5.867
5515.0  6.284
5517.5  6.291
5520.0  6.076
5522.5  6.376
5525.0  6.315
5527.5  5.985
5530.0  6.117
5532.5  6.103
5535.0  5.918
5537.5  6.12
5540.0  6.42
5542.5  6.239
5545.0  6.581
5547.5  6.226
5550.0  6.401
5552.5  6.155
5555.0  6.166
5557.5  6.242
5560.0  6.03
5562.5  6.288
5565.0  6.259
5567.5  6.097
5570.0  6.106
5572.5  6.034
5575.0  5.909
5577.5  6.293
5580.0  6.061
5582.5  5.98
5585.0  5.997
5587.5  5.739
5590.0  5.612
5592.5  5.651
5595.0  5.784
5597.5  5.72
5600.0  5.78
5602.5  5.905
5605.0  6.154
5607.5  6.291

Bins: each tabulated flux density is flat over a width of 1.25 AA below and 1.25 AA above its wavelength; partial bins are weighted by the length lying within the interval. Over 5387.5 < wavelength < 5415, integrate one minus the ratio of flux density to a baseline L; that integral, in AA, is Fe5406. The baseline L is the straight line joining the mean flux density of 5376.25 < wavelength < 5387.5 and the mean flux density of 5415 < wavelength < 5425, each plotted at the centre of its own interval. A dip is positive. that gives 1.58 AA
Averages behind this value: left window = 6.25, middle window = 5.96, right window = 6.39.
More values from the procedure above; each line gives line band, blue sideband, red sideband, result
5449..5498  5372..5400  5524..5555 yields 0.9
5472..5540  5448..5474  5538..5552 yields 1.4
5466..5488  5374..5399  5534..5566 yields 0.6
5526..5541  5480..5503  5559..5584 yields -0.1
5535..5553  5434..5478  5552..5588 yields -0.5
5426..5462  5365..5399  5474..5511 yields -0.9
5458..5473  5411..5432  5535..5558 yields 0.8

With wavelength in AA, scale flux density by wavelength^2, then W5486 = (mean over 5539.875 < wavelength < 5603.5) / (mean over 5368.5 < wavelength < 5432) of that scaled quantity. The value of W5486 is 1.0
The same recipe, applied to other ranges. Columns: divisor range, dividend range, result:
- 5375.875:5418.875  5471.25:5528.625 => 1.04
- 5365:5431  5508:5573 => 1.06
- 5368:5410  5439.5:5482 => 1.04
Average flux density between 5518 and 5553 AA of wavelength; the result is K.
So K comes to 6.22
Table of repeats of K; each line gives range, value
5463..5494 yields 6.04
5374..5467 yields 6.16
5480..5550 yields 6.13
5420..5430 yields 6.44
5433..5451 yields 6.24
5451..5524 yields 6.07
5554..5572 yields 6.16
